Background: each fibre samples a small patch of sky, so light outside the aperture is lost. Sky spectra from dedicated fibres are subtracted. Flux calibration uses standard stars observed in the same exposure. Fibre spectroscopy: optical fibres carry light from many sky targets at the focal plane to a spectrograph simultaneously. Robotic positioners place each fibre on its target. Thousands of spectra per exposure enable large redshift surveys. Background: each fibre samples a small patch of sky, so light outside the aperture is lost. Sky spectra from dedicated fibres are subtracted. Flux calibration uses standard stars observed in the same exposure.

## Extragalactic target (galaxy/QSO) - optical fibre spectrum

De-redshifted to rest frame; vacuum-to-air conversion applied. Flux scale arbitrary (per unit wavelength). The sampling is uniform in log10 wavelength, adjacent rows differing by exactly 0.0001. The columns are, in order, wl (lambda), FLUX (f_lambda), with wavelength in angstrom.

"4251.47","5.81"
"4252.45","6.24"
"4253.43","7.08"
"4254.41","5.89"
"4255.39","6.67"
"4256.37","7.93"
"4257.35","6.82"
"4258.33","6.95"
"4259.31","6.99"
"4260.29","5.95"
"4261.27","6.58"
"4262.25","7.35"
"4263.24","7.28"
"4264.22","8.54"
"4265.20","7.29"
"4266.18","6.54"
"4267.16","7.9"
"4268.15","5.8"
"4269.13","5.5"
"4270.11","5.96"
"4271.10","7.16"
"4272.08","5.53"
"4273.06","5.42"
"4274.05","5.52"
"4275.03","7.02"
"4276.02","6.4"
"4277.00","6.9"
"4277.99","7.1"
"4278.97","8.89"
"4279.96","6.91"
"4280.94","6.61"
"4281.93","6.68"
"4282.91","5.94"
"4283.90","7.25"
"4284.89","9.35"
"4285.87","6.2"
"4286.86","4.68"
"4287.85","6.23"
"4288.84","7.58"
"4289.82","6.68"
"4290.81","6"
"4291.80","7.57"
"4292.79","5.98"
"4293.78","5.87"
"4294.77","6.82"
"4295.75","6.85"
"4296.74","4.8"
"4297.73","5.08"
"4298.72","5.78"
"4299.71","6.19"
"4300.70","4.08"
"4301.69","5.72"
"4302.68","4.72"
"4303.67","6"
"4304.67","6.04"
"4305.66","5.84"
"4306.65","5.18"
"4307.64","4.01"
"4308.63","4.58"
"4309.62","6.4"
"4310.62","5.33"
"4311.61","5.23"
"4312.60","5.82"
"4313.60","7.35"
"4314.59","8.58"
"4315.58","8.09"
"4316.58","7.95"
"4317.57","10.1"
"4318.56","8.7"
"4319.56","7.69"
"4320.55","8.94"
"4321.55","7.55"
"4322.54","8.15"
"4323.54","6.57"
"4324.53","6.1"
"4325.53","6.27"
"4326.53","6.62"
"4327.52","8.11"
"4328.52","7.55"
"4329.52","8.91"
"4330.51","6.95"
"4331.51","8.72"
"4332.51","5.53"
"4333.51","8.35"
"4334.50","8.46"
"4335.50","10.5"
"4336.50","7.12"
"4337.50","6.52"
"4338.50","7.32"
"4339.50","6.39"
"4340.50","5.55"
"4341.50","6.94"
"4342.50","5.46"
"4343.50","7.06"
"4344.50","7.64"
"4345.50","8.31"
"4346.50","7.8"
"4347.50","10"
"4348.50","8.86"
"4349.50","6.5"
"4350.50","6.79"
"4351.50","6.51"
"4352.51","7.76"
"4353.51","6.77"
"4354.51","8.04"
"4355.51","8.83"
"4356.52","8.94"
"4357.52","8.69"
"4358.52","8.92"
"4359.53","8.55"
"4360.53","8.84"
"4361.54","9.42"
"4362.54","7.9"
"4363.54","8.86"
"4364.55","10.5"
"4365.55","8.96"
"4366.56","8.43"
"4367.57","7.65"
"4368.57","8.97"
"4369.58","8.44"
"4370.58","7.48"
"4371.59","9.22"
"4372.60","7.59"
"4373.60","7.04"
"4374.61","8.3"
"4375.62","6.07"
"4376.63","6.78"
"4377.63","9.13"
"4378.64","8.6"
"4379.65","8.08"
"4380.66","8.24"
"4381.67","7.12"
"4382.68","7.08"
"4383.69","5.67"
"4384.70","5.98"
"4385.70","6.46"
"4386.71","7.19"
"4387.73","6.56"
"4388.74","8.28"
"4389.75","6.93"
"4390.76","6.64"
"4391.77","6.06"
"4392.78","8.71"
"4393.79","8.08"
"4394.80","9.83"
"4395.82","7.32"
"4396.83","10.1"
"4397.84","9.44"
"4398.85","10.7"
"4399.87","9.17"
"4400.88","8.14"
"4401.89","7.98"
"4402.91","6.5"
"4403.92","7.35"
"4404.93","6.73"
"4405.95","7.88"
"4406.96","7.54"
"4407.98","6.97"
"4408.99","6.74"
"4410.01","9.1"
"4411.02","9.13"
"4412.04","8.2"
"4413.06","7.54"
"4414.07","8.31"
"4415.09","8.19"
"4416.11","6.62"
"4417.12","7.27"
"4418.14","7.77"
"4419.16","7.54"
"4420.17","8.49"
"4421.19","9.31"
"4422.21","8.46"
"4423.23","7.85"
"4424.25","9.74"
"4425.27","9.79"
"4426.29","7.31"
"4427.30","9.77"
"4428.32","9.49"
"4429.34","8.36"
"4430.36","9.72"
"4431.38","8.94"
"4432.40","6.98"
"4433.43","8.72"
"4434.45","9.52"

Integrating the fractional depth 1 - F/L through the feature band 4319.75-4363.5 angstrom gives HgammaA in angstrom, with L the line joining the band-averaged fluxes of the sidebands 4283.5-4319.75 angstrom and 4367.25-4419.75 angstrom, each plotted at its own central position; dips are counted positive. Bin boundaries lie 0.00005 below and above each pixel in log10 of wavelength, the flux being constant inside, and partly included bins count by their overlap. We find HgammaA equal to -4.5 angstrom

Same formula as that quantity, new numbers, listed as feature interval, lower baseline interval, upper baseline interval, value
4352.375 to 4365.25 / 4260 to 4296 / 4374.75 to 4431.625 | -1.91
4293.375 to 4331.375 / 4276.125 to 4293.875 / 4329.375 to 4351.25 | 2.92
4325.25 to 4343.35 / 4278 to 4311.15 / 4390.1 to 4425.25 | -1.27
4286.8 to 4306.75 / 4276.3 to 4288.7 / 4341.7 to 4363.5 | 3.33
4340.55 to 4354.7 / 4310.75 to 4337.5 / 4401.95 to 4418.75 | 0.46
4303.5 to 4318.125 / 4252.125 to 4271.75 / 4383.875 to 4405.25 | 1.48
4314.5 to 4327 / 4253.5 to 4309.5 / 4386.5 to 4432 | -1.52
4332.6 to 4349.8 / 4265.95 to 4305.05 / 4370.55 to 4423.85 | -1.15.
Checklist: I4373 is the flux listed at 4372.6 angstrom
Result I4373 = 7.59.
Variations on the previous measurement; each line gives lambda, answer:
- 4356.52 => 8.94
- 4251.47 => 5.81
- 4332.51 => 5.53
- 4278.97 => 8.89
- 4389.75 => 6.93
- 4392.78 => 8.71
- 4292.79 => 5.98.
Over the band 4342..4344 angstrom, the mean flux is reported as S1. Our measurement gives 6.26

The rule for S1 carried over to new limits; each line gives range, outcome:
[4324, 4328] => 6.77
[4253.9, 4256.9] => 6.83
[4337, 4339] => 6.91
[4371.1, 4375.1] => 8.03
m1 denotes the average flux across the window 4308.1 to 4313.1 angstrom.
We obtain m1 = 5.46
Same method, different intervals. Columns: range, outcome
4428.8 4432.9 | 8.51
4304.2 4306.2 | 5.93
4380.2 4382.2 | 7.65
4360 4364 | 8.77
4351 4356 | 7.58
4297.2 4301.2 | 5.28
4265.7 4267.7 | 7.18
